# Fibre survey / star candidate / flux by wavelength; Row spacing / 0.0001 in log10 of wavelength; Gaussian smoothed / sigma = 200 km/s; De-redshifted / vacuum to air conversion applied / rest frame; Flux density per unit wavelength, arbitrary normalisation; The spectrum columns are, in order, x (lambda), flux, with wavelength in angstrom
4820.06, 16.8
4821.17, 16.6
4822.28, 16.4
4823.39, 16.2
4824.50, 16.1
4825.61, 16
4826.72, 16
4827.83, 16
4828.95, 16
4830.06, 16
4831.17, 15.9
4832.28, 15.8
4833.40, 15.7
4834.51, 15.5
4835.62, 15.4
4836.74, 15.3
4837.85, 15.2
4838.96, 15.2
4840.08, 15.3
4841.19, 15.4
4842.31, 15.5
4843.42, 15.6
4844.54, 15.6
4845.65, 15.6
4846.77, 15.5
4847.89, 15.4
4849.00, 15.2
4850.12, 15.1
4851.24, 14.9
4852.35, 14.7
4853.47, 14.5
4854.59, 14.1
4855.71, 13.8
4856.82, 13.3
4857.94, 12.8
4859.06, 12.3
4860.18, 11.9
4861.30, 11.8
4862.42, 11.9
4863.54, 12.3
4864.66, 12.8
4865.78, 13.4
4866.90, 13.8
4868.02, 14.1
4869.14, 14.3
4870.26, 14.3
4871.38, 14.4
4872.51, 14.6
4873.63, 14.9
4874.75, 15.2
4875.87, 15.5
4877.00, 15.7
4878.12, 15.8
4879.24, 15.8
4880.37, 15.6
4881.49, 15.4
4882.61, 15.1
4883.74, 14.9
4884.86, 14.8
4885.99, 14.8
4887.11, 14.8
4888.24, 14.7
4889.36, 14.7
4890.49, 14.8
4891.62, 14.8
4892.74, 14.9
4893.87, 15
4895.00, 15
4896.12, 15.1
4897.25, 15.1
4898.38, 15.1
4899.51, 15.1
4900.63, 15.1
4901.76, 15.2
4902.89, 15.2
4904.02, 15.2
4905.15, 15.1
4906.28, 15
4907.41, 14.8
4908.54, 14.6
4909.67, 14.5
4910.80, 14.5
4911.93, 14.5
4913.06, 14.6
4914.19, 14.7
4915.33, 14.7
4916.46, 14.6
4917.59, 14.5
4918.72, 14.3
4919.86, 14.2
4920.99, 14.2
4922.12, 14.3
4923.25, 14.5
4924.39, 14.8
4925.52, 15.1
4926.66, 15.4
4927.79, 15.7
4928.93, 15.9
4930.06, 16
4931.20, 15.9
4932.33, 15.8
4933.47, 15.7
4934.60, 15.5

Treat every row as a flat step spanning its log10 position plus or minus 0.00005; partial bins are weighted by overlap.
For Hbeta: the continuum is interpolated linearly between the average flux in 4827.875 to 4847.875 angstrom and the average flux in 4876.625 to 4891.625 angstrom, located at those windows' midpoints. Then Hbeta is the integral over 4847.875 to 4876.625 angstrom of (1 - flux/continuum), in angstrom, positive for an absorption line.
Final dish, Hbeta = 2.72 angstrom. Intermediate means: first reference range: 15.6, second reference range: 15.1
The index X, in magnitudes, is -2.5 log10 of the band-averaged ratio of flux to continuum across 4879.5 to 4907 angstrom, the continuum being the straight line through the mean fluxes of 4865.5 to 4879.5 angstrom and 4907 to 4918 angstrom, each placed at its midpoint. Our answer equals -0.03 mag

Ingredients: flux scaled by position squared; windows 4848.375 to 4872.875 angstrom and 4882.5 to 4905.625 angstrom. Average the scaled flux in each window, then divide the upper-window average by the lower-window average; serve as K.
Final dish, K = 1.1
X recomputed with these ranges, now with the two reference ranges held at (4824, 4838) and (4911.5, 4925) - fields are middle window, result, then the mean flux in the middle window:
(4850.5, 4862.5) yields 0.16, 13.4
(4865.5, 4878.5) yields 0.04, 14.7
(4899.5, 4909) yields -0.02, 15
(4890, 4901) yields -0.01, 15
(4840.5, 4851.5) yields 0.01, 15.4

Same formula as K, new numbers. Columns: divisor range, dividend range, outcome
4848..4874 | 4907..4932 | 1.11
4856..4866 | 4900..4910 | 1.22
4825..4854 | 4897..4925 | 0.98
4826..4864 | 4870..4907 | 1.04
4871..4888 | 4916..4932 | 1.01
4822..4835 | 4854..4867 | 0.81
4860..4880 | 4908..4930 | 1.07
